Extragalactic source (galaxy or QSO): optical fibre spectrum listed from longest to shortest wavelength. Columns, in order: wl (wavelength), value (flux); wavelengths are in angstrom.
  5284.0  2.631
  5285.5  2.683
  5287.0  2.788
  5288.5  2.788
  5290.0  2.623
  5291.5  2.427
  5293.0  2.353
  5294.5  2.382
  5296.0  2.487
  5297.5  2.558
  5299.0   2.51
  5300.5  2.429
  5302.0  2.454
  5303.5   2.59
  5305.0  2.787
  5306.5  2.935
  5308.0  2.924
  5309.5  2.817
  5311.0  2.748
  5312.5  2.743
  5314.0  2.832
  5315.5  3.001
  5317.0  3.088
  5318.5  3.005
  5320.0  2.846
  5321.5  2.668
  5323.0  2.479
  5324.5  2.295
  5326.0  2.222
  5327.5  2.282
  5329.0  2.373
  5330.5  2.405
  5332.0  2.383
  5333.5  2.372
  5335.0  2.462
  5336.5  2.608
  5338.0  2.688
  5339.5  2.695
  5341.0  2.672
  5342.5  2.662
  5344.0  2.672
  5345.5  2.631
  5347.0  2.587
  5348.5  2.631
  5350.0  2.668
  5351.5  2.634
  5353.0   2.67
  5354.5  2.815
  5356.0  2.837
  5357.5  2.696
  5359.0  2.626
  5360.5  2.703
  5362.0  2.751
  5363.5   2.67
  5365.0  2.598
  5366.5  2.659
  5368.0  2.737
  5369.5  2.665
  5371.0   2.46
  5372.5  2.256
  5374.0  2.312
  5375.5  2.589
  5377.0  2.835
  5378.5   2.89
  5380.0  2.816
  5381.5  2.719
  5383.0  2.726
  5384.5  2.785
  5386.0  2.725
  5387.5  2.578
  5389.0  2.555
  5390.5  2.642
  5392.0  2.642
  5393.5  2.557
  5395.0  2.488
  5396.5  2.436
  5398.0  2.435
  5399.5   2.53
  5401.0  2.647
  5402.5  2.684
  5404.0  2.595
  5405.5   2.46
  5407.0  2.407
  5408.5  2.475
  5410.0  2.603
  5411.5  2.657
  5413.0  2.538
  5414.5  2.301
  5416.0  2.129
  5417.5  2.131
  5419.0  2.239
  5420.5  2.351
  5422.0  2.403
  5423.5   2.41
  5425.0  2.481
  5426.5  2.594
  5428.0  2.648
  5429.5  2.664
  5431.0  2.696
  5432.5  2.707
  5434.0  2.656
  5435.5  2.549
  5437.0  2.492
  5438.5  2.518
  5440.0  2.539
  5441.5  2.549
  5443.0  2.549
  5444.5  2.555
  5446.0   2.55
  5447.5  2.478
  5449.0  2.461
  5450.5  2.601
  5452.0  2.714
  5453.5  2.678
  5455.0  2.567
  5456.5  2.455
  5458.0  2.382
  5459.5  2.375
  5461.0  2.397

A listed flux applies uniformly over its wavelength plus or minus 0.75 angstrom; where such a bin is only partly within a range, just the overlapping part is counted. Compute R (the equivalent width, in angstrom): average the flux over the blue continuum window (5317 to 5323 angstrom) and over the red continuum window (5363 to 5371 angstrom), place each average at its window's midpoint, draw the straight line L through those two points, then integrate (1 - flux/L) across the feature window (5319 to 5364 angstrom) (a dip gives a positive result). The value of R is 2.4 angstrom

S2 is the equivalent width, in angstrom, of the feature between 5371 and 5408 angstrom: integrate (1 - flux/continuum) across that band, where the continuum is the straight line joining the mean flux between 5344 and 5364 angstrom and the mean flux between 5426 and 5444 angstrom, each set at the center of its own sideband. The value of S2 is 0.8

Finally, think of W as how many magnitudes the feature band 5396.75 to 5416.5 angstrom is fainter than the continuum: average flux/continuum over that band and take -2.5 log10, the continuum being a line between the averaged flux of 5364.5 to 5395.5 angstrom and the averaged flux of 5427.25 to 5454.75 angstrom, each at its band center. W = 0.05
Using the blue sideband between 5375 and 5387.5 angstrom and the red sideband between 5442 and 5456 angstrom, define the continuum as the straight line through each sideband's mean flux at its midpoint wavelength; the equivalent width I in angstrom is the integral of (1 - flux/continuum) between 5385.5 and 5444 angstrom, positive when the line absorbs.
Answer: 3.15 angstrom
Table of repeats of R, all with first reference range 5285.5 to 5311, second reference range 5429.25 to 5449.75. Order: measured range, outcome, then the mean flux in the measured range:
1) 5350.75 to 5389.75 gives -1.1 angstrom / 2.67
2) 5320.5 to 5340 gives 1.1 angstrom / 2.46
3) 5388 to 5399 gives 0.2 angstrom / 2.54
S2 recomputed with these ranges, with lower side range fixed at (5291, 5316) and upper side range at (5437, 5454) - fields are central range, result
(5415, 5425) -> 1.1 angstrom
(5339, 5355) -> -0.3 angstrom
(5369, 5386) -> -0.3 angstrom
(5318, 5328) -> 0.4 angstrom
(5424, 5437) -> -0.2 angstrom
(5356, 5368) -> -0.4 angstrom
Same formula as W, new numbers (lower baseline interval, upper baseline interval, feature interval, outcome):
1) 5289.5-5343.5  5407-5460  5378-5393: -0.065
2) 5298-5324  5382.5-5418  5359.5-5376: 0.012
